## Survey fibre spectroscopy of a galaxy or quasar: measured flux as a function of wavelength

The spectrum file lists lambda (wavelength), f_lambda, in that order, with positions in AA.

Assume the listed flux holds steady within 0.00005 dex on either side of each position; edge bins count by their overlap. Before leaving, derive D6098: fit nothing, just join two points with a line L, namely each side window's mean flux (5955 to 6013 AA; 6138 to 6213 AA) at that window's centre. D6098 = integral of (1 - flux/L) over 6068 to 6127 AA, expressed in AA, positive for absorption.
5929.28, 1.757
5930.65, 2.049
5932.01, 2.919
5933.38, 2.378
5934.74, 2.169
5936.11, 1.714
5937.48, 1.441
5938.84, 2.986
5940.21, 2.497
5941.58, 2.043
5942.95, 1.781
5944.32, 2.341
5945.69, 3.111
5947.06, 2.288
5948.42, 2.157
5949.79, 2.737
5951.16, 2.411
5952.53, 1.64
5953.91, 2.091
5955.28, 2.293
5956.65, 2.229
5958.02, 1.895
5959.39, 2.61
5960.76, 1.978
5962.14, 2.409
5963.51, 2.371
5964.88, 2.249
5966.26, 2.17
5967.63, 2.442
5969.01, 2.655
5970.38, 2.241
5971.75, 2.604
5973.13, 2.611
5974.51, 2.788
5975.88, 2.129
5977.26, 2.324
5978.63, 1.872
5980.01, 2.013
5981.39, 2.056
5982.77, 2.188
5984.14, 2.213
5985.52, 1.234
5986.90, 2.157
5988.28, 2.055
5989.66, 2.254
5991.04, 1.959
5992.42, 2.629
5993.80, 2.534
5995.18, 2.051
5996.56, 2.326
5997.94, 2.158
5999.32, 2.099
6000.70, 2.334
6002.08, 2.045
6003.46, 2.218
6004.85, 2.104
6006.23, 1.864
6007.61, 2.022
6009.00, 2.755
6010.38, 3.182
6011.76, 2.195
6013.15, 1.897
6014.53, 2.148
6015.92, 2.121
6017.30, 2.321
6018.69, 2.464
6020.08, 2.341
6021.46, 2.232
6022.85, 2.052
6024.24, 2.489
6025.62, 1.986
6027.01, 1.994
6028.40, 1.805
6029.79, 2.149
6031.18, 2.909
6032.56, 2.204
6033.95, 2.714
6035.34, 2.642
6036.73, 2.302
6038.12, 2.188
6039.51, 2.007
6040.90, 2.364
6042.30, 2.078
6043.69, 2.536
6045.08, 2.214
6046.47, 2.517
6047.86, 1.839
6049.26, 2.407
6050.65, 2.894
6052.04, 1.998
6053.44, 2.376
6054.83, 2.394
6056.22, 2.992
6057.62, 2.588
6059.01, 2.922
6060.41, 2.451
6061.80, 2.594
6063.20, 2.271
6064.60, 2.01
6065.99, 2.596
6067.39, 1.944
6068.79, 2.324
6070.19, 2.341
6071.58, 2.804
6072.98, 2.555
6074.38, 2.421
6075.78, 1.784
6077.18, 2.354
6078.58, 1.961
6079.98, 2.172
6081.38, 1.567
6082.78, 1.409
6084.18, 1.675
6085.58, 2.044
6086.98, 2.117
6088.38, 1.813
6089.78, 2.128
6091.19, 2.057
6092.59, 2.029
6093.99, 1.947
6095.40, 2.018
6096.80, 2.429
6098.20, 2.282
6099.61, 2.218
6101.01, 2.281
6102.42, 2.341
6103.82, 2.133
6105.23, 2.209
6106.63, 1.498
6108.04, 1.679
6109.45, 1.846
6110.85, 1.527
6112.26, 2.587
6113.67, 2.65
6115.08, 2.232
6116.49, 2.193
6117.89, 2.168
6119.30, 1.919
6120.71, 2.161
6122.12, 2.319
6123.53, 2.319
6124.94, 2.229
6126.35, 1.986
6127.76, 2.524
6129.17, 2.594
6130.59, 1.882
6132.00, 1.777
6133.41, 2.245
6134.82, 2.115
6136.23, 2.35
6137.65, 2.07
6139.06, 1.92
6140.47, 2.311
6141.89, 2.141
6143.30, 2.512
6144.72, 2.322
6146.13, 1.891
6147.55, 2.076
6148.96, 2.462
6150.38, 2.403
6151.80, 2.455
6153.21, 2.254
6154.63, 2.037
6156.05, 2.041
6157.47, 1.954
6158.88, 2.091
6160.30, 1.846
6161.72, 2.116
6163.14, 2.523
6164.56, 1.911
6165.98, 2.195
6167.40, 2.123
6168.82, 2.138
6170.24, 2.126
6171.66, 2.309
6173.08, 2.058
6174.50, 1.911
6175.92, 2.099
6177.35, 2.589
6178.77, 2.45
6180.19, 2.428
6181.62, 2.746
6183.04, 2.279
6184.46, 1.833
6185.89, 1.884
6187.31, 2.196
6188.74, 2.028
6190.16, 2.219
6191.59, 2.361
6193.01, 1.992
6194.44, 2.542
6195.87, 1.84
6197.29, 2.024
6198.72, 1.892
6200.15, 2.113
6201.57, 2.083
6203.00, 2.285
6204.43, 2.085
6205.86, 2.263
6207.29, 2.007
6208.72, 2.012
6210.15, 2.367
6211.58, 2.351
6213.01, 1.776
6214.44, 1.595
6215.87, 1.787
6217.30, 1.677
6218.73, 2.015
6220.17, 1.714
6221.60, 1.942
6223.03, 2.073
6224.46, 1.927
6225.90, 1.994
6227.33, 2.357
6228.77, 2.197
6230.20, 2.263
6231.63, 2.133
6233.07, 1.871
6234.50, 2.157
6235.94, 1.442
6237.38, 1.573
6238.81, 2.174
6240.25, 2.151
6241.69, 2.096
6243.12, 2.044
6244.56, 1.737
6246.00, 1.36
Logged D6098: 2.4 AA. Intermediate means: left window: 2.25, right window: 2.17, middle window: 2.11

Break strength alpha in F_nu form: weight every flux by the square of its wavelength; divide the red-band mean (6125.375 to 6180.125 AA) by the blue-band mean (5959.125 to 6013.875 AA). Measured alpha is 1.03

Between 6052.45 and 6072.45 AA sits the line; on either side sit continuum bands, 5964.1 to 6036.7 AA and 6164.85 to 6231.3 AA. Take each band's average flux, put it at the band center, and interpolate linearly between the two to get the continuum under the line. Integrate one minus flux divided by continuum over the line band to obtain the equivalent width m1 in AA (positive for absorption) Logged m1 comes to -2.32 AA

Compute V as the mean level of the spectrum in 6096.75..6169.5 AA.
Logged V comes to 2.16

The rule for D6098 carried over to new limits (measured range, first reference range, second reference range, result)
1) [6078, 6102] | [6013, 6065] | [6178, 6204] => 2.8 AA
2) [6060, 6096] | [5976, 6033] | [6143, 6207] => 0.9 AA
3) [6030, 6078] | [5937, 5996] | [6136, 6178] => -3.9 AA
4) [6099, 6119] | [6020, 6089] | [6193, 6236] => 0.7 AA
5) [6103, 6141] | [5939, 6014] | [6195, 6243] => -0.4 AA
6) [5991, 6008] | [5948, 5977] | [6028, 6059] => 1.2 AA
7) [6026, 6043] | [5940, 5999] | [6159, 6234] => -0.5 AA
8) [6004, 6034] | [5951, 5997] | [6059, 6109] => -1.0 AA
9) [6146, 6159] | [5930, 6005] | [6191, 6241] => -0.6 AA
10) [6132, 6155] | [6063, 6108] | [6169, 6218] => -1.0 AA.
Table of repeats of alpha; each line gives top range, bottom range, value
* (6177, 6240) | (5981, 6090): 0.98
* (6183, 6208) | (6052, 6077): 0.91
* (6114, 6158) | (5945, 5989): 1.03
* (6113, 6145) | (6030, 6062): 0.93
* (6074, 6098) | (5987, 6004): 0.93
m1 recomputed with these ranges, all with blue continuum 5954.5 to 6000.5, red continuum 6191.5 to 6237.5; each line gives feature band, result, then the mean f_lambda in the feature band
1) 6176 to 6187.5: -1.35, 2.29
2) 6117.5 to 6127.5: -0.32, 2.17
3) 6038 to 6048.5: -0.21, 2.22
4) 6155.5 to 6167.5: -0.10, 2.09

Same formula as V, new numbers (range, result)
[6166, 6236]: 2.1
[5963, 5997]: 2.24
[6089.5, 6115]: 2.11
